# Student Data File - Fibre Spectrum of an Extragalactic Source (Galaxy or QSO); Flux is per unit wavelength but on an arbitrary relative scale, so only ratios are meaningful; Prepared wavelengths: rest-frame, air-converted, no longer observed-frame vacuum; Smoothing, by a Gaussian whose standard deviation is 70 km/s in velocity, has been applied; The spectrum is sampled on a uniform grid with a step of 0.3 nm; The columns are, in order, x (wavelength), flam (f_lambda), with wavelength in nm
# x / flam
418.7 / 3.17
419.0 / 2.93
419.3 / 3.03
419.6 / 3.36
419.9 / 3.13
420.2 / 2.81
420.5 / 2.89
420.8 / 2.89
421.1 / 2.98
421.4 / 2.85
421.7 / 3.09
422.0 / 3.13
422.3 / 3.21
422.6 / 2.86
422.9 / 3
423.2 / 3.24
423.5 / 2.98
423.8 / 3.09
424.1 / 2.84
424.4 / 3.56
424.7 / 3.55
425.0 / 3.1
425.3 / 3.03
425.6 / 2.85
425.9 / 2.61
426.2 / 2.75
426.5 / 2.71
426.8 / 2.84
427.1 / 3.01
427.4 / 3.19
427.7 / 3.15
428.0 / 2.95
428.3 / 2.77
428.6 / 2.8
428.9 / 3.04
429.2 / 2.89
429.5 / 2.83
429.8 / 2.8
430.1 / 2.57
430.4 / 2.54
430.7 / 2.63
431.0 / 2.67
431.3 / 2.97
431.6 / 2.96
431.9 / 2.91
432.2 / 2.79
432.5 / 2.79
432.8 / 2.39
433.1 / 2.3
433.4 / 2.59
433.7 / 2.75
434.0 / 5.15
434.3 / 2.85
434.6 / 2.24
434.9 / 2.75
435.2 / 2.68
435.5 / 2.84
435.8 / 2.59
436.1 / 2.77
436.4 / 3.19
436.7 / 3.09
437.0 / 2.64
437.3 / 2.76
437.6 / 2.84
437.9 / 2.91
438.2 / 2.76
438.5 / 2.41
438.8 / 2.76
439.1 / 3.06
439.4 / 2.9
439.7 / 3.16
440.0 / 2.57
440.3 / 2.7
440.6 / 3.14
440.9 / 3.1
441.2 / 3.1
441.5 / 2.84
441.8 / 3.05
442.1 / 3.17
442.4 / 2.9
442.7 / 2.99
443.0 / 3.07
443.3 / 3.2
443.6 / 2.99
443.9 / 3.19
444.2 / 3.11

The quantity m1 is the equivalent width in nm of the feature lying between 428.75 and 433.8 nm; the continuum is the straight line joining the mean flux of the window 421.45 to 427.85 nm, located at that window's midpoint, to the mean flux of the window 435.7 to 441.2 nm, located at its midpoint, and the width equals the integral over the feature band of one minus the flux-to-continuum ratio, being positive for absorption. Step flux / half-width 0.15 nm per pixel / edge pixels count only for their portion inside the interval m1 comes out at 0.38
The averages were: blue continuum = 3.03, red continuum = 2.86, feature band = 2.73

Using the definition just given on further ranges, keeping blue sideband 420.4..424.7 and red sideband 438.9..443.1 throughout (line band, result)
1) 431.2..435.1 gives 0.18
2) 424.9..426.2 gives 0.08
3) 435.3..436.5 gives 0.07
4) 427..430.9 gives 0.23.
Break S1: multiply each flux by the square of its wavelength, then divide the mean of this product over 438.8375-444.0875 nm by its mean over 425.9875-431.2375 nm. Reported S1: 1.1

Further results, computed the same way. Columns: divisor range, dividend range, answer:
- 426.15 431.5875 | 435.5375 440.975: 1.05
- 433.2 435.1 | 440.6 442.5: 1.04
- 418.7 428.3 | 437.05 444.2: 1.05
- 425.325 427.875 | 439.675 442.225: 1.10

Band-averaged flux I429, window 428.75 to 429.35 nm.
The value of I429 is 2.96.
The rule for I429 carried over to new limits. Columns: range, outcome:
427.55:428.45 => 2.96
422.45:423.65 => 3.02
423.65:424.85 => 3.26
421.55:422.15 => 3.11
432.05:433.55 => 2.57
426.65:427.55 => 3.01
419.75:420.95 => 2.93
